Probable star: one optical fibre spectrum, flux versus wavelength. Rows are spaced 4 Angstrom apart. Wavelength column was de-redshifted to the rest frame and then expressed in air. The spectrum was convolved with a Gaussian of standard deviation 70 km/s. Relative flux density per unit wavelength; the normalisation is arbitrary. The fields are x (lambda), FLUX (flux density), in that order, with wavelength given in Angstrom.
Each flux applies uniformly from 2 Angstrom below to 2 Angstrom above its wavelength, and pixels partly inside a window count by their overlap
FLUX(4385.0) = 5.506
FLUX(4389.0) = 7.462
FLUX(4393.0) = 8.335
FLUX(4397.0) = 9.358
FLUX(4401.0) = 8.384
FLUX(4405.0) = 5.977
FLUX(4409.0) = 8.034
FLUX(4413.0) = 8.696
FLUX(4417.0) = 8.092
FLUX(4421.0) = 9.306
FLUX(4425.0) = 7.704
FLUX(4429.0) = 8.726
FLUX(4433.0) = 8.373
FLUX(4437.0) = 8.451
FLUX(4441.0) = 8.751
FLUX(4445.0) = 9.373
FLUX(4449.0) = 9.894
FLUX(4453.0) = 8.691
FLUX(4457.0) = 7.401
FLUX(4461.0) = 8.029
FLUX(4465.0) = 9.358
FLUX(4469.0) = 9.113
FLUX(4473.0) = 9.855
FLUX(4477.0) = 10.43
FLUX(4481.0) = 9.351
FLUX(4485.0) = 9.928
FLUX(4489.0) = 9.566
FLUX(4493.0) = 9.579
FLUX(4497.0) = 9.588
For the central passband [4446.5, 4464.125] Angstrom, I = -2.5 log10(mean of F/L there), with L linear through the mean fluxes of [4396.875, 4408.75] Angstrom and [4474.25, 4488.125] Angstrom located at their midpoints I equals 0.07 mag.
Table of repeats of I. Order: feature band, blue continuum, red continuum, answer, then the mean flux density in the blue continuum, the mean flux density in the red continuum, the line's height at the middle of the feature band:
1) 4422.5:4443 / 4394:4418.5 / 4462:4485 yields 0.033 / 8.1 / 9.58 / 8.68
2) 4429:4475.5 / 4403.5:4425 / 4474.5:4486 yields 0.030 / 8.04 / 9.9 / 9.11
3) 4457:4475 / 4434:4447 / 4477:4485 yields 0.062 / 8.82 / 9.77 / 9.42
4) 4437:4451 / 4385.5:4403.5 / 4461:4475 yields -0.042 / 8.08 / 9.24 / 8.86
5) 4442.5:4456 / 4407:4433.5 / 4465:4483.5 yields -0.009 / 8.42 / 9.66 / 9.09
